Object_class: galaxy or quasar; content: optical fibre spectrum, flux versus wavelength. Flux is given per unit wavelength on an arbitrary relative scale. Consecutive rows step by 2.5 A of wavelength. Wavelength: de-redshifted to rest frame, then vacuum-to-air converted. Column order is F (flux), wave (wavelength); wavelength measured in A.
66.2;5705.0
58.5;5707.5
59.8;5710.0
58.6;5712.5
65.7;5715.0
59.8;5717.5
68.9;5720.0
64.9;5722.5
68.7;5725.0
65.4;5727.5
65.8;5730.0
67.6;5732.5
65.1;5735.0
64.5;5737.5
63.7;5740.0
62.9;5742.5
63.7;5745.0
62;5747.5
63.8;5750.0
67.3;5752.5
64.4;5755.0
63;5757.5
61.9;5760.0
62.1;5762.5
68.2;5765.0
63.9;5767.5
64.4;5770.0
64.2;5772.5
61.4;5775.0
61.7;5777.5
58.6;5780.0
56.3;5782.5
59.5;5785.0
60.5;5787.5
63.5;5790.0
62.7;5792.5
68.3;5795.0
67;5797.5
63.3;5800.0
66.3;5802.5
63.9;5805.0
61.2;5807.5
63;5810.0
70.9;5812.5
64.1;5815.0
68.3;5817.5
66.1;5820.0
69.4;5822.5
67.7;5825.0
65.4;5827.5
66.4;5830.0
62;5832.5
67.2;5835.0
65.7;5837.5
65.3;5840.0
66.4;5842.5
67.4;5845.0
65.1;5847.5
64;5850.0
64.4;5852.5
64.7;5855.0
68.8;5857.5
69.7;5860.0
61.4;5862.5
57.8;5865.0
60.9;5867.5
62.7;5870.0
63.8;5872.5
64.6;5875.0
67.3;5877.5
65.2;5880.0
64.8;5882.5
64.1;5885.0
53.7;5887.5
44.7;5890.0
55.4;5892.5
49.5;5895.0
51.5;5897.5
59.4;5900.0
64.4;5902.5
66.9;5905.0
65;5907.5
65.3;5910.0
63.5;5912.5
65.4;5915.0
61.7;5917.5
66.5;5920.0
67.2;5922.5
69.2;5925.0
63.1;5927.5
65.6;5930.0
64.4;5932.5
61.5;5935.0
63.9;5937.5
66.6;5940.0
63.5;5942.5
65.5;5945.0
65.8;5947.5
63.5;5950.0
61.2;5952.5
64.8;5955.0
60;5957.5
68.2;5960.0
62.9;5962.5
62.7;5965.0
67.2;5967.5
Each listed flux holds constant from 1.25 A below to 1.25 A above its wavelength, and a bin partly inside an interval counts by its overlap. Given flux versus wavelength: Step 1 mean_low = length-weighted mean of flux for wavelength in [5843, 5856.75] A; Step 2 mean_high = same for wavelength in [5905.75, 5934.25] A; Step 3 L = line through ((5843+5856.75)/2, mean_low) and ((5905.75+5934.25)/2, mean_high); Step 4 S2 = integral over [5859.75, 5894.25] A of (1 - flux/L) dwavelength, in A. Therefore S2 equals 2.4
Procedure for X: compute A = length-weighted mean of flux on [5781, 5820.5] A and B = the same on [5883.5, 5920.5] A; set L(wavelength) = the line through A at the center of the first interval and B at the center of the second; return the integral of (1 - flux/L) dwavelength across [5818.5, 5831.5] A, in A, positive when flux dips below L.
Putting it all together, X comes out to -0.8 A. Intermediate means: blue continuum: 64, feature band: 66.9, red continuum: 59.7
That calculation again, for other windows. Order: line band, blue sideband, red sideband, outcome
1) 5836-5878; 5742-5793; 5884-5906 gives -4.61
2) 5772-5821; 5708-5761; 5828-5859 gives 1.11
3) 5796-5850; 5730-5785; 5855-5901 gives -3.53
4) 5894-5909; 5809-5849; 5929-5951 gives 1.24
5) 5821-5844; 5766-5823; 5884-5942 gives -1.12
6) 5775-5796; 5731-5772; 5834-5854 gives 1.13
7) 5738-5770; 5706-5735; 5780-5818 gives -0.03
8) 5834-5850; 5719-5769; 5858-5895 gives -1.05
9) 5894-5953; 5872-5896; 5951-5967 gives -1.84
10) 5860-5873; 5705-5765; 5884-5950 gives 0.13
